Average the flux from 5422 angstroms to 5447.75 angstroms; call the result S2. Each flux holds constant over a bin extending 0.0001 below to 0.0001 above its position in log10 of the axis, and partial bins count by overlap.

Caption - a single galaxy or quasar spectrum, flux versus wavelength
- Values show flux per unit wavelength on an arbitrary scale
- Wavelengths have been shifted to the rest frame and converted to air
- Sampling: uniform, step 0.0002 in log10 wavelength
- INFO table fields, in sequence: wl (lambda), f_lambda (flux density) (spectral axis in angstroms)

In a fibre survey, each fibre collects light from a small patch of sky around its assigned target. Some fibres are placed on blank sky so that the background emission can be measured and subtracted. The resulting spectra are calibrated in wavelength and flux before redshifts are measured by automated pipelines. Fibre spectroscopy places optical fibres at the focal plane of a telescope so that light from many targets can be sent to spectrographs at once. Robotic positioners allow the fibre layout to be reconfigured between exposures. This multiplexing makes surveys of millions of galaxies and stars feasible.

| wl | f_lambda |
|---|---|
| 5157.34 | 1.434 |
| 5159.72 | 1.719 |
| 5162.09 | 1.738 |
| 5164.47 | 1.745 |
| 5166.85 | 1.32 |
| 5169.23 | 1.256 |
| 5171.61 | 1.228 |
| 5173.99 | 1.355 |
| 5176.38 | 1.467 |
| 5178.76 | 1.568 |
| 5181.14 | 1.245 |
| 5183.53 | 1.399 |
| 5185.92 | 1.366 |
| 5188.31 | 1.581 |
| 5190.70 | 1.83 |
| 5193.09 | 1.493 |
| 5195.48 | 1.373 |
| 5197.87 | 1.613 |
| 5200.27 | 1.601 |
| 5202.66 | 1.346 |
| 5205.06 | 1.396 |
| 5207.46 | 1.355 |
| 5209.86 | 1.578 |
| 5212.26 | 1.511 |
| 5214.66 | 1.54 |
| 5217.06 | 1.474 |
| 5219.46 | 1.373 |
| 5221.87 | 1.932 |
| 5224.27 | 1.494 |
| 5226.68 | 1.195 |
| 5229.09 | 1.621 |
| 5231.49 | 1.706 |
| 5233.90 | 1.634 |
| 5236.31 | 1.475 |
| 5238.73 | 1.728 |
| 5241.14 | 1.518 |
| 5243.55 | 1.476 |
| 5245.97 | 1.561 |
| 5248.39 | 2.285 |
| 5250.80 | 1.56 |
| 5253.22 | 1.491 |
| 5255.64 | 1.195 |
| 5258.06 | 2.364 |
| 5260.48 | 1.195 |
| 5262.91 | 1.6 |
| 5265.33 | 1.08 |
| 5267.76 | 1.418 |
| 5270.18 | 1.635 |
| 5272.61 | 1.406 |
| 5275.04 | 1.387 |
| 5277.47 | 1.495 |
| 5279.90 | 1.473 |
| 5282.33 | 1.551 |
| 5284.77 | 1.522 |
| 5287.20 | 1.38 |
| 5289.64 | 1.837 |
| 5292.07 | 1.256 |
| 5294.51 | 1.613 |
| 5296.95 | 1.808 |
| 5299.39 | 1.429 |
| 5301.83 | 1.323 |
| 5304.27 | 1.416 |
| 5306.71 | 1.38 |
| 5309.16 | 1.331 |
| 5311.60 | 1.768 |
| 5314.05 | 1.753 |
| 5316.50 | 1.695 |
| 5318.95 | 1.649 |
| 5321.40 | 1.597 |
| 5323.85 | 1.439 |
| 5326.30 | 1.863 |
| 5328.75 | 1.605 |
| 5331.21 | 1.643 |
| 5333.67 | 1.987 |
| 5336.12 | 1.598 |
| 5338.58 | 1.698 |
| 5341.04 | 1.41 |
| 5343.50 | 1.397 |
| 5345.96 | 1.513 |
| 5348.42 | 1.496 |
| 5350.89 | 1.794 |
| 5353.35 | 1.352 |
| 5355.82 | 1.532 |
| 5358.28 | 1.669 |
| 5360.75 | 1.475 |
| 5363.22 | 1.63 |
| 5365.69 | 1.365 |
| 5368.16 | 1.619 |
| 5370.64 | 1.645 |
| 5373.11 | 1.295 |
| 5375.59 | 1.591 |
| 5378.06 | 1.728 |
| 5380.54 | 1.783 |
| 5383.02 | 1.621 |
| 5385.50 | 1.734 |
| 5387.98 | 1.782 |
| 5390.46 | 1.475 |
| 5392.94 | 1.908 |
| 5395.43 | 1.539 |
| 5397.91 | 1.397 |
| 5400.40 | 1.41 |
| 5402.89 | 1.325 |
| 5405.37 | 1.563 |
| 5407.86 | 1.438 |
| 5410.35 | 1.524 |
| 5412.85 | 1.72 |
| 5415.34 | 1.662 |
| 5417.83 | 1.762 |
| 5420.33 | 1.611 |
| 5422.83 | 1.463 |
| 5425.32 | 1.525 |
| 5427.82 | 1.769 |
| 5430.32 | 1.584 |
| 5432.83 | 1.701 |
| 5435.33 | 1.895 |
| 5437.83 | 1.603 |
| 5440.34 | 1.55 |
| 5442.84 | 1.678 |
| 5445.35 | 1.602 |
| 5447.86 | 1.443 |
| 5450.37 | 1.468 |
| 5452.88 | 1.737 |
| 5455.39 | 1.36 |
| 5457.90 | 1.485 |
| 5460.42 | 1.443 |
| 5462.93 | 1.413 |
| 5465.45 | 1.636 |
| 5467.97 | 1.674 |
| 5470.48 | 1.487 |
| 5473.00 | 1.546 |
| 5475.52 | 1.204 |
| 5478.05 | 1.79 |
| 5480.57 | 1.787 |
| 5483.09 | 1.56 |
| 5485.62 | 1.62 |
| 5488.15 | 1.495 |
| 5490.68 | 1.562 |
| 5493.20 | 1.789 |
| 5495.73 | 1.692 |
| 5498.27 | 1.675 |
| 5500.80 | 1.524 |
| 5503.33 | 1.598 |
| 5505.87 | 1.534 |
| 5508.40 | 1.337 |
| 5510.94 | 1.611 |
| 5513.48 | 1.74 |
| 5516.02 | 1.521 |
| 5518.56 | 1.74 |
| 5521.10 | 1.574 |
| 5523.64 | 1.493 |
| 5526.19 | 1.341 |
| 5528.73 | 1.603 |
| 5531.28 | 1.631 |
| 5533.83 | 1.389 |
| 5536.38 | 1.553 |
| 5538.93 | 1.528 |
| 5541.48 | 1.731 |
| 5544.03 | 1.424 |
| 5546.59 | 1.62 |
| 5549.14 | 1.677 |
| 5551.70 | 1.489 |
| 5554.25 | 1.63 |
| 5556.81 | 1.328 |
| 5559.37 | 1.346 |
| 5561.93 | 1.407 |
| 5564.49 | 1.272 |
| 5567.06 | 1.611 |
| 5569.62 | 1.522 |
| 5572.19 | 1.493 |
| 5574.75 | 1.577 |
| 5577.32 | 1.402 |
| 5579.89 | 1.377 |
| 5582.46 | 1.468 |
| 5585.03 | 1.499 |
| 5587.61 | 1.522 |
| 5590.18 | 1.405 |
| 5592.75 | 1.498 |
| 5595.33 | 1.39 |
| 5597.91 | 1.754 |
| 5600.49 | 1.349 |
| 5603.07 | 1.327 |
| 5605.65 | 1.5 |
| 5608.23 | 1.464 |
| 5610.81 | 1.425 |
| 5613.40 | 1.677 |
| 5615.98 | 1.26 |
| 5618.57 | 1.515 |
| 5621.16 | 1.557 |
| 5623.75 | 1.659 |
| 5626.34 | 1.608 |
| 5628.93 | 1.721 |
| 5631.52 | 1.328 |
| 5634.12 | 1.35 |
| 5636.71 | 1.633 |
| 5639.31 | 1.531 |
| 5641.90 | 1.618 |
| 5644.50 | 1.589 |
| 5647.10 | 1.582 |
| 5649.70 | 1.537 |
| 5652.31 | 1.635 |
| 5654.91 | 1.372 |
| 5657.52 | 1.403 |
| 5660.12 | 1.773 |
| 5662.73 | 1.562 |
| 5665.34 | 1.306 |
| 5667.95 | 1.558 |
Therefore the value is 1.63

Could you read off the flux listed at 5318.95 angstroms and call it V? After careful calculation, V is 1.649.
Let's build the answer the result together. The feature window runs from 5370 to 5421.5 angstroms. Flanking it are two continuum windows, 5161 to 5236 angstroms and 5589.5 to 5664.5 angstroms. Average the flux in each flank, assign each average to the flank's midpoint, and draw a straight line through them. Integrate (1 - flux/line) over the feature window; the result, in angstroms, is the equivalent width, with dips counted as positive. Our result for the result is -3.1 angstroms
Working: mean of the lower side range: 1.49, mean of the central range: 1.6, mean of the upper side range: 1.52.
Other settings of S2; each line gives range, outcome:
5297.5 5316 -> 1.51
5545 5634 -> 1.49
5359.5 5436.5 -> 1.6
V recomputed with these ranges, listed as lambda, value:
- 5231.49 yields 1.706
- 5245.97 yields 1.561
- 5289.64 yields 1.837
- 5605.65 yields 1.5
